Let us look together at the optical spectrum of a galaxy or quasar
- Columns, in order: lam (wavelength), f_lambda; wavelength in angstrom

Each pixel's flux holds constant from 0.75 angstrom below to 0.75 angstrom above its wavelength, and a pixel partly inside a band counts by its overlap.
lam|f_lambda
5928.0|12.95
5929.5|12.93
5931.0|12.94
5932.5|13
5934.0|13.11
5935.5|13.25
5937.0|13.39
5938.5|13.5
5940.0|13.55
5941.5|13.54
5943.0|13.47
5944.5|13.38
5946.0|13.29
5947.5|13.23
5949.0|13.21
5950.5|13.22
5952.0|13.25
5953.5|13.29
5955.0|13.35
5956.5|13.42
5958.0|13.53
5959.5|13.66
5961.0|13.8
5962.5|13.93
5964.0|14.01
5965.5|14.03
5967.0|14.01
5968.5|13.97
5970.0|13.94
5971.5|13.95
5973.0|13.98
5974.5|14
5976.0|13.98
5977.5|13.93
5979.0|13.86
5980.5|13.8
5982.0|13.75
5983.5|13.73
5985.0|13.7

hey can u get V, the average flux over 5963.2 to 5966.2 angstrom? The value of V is 14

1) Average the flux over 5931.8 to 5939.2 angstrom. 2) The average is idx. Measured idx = 13.2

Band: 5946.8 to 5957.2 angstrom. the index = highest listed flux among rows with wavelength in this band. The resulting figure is 13.42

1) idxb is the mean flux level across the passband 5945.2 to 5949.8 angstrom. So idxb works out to 13.2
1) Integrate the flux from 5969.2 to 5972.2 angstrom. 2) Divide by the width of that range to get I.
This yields 13.9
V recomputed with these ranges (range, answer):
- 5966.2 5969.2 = 14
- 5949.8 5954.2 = 13.3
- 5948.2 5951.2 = 13.2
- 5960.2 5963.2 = 13.9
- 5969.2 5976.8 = 14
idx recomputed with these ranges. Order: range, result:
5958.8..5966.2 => 13.9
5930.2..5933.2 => 13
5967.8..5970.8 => 14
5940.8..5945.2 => 13.5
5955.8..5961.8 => 13.6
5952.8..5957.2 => 13.4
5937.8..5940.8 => 13.5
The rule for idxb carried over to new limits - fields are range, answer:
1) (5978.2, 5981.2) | 13.8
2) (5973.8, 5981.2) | 13.9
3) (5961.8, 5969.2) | 14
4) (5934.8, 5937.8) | 13.3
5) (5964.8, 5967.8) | 14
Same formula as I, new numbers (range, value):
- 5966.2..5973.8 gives 14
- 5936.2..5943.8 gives 13.5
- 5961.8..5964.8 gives 14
